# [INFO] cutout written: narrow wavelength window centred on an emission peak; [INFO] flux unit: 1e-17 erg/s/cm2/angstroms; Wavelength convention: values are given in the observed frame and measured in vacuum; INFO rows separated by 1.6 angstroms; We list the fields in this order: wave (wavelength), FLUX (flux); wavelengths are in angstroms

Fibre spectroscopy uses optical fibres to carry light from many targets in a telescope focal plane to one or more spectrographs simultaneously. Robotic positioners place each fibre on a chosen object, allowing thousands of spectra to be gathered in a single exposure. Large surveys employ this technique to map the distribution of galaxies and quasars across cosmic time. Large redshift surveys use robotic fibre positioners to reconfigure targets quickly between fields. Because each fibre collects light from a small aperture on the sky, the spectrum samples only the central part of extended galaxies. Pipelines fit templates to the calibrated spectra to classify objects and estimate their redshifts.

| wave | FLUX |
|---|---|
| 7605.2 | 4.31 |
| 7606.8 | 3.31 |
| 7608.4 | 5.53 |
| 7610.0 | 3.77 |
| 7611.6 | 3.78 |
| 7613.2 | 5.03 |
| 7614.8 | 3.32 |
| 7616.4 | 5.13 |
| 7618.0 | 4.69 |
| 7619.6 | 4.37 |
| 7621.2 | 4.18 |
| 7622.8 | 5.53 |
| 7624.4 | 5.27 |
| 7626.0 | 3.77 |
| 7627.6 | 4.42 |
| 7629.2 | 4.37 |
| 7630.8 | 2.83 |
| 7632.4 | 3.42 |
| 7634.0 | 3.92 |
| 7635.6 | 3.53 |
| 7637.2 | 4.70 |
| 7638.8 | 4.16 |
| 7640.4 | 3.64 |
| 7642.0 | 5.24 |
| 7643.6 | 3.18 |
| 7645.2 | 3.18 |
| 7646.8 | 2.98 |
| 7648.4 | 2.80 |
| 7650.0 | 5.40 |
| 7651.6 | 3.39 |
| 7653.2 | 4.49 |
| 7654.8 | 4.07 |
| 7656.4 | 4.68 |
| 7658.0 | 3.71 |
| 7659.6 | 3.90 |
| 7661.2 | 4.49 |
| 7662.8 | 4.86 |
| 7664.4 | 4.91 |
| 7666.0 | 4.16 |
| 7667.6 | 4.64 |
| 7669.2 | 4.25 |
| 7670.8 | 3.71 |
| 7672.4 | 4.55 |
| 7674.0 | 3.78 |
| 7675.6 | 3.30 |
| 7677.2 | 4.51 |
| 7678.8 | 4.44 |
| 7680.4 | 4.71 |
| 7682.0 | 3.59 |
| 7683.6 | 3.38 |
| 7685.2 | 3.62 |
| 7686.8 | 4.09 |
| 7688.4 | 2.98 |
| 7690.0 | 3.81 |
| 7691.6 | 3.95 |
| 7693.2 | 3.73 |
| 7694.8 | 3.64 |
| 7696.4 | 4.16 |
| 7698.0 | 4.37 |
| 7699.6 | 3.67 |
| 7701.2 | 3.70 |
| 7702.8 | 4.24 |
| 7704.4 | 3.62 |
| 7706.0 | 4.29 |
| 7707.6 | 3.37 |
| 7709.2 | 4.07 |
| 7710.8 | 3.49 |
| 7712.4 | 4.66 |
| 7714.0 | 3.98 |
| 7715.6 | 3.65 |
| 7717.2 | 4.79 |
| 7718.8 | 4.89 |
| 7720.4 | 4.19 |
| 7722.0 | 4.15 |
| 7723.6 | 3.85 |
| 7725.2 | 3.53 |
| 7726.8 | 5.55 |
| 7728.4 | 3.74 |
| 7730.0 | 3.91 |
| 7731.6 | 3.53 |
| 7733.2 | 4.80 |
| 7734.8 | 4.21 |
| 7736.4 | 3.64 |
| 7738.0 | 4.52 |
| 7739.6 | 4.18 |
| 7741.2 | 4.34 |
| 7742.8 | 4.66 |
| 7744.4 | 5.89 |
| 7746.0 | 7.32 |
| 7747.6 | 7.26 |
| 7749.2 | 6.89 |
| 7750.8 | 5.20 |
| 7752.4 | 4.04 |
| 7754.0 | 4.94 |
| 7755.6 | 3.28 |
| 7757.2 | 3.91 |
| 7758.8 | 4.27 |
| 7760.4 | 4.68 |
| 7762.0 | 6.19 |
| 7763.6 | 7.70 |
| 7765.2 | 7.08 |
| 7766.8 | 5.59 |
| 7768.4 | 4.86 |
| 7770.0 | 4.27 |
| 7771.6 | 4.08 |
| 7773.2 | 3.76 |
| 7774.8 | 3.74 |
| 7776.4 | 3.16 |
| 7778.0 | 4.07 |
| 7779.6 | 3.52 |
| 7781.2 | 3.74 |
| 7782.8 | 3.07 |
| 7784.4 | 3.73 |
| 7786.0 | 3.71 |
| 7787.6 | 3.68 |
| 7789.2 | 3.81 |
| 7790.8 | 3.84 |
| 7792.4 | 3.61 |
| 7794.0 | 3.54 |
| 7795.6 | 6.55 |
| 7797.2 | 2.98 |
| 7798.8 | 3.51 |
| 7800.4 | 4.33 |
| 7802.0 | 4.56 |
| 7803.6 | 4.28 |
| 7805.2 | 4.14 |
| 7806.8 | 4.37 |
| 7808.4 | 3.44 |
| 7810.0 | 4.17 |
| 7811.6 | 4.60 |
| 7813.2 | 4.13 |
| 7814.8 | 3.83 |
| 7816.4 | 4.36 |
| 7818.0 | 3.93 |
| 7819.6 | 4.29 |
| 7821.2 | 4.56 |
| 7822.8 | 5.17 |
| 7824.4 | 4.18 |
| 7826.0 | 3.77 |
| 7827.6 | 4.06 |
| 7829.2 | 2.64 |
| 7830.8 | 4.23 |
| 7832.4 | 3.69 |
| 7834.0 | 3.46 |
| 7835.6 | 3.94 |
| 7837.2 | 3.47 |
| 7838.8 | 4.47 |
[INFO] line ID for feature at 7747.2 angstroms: [S II] 6716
